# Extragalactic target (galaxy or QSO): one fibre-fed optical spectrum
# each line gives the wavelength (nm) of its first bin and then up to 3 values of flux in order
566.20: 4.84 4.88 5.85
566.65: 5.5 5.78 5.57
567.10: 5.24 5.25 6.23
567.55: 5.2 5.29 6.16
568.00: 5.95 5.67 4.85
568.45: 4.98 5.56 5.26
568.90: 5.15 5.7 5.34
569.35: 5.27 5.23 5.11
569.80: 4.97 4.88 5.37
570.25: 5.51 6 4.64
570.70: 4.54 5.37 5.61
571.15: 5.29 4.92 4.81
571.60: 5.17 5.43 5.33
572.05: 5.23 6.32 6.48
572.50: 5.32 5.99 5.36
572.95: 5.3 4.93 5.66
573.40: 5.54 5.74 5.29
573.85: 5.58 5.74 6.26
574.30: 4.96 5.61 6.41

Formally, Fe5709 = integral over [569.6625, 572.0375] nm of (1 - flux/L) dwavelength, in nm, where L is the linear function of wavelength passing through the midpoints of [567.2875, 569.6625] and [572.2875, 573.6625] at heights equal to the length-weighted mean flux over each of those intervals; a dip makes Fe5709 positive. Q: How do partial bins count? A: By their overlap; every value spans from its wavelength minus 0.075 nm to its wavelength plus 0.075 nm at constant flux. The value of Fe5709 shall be 0.14 nm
